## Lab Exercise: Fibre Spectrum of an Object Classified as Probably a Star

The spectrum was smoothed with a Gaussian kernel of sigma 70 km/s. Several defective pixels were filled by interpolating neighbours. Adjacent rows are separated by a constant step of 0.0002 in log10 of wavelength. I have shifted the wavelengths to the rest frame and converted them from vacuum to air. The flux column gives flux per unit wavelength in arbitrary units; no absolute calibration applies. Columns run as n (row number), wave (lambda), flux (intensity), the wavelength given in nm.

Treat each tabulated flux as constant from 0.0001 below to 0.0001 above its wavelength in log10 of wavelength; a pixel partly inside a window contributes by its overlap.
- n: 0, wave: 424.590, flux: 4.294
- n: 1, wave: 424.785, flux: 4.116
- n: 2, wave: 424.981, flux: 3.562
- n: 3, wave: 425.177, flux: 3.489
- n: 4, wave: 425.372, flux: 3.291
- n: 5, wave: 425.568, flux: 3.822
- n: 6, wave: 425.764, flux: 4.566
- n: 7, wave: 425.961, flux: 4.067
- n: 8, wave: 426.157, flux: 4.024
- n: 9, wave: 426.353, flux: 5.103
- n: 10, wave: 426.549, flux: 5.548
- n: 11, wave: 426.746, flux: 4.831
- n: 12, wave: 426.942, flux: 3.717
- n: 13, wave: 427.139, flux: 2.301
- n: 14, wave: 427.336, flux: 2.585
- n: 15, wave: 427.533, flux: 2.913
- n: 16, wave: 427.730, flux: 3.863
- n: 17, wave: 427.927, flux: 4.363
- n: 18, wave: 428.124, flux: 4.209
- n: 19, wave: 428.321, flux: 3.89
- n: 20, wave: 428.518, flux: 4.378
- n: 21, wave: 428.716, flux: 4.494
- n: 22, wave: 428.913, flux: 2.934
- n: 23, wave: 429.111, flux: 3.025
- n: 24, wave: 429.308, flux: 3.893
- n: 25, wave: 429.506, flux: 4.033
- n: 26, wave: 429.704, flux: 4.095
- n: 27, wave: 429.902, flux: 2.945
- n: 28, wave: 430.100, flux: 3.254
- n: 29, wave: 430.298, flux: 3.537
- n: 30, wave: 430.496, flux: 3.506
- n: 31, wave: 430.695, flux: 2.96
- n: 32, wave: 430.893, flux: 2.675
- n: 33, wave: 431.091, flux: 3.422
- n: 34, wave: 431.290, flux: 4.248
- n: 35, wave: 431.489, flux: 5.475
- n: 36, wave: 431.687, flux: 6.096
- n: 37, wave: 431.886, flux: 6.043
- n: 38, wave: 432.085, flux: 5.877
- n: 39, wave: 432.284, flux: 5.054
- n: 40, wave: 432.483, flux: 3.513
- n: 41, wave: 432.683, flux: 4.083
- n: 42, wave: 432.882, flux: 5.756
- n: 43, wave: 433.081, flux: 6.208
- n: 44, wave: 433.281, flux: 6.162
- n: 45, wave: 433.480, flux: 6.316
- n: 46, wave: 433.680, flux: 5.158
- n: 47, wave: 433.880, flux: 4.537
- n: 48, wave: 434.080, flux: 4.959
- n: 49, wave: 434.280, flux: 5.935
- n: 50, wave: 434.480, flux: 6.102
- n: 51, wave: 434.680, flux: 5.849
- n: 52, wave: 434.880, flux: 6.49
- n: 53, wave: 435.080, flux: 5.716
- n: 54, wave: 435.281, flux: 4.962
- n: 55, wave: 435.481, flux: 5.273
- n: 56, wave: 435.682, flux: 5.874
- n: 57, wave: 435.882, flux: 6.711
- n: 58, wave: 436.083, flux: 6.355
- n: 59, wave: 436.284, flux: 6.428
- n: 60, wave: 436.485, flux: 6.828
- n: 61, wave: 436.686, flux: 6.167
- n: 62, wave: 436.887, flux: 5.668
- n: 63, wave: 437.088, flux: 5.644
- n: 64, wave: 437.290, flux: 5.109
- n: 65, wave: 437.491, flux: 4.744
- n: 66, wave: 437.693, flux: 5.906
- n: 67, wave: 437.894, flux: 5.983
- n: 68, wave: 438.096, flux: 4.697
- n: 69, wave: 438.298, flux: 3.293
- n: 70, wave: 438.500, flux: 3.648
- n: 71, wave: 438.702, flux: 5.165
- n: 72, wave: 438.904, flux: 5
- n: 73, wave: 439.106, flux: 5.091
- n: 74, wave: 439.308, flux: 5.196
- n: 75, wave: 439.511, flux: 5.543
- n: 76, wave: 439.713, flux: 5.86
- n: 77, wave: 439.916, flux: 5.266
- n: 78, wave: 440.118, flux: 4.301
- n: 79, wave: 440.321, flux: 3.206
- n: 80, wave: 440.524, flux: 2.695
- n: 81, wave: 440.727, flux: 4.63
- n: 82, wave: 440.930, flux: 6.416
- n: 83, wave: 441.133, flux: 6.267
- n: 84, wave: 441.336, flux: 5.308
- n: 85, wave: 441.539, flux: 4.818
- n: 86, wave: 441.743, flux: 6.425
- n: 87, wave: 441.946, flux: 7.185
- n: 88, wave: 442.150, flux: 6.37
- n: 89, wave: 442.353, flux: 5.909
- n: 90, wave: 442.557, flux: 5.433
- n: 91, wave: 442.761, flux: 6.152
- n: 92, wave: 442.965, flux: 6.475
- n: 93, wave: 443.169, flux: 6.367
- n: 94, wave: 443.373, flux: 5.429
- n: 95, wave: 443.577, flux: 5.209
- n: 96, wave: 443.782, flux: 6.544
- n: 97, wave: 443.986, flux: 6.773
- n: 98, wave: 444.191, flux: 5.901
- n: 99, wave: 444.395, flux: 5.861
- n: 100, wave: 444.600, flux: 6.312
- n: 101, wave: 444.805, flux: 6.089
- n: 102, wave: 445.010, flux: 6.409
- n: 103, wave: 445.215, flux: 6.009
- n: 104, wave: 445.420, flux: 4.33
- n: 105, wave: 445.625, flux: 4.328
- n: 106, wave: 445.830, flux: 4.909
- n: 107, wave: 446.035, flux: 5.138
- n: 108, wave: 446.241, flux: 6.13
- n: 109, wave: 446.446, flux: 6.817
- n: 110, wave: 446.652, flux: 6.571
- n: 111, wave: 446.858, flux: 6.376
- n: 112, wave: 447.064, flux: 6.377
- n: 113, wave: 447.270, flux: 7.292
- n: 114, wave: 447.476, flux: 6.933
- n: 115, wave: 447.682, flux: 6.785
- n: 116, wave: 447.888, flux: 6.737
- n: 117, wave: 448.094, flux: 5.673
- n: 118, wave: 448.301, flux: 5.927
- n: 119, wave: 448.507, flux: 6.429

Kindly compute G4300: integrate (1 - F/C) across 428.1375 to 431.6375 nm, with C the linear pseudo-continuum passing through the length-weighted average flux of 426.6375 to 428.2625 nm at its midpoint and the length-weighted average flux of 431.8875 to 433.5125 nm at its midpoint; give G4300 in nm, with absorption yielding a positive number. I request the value 0.53 nm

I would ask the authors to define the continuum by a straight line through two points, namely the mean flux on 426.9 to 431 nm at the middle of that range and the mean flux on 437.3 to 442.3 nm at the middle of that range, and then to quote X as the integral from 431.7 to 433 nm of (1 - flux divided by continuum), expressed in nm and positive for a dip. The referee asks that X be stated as -0.368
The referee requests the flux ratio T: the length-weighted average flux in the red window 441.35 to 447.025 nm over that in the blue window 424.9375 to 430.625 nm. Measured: 1.6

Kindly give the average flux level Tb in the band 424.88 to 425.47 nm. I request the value 3.45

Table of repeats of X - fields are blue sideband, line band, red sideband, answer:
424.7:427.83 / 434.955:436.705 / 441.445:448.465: -0.37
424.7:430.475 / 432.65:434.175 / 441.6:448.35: -0.29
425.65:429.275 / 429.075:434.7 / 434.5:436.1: 0.48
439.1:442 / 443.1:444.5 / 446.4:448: -0.02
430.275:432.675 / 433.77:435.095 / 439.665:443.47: -0.26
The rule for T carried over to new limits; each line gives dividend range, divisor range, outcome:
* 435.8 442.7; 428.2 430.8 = 1.49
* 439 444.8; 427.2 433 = 1.39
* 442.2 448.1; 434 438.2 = 1.05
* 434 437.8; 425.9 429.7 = 1.49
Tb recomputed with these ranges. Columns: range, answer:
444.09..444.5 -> 5.89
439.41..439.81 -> 5.71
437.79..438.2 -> 5.33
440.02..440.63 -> 3.4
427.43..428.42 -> 3.84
